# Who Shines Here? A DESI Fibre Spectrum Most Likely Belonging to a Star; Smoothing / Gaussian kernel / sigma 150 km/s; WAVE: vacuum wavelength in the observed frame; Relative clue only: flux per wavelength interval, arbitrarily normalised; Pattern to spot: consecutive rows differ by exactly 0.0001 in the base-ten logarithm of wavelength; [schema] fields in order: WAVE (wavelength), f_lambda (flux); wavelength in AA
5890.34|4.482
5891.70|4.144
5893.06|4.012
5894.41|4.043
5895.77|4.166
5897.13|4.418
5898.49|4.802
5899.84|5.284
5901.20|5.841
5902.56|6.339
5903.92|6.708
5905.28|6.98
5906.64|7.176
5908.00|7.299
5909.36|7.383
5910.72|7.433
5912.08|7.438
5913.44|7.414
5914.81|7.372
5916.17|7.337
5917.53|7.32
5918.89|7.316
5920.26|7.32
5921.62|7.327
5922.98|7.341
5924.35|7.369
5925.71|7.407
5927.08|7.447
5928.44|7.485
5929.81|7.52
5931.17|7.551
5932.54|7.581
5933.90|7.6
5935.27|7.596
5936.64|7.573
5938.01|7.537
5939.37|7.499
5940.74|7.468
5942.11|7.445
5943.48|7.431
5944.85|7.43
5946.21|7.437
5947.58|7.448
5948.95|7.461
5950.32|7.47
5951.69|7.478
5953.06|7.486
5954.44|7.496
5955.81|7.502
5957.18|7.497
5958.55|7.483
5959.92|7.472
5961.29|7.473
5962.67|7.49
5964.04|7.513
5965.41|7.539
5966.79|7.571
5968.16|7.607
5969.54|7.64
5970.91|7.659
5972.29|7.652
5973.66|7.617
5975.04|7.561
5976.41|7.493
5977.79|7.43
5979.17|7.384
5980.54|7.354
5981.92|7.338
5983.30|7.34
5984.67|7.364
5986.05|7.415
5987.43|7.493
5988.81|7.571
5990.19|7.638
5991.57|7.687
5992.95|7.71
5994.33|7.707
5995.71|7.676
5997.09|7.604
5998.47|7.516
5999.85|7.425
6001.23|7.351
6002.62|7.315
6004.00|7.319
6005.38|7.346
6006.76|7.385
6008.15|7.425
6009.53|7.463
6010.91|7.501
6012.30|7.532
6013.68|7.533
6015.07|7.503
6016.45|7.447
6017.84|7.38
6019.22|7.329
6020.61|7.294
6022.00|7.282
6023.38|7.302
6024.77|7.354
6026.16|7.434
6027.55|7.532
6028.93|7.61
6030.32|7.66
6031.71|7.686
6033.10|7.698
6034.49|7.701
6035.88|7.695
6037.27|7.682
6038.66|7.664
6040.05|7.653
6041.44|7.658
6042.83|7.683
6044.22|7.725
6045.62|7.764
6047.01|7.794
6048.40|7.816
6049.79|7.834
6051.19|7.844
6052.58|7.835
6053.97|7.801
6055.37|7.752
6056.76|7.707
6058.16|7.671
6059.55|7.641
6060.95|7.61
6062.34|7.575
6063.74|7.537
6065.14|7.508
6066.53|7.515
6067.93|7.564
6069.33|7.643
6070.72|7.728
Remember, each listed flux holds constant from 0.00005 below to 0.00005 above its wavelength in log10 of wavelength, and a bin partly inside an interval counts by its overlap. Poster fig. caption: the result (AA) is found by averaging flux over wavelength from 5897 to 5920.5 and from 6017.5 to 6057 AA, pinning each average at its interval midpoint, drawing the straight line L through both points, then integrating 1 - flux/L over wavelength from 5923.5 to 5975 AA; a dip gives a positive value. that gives -3.4 AA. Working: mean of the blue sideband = 6.78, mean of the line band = 7.51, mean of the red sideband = 7.63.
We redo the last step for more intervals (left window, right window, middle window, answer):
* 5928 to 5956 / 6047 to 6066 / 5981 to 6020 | 0.67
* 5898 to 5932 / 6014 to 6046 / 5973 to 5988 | -0.19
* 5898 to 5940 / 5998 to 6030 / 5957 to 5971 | -0.49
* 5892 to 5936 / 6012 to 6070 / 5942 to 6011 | -3.28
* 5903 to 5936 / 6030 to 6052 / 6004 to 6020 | 0.42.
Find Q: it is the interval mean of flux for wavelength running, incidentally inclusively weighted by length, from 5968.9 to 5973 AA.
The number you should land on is 7.66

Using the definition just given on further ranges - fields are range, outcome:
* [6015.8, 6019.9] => 7.39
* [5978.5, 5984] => 7.37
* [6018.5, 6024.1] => 7.31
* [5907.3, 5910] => 7.34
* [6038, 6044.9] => 7.68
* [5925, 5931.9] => 7.48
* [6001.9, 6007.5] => 7.33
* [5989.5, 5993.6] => 7.68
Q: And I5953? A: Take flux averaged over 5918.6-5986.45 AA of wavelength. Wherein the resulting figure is 7.48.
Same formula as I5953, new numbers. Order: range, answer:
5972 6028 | 7.46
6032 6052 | 7.73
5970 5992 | 7.5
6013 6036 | 7.49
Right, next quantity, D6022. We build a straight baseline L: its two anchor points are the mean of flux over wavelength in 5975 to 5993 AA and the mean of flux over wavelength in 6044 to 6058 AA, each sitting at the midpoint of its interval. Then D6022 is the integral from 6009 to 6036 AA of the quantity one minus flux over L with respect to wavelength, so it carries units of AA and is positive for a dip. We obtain 0.6 AA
